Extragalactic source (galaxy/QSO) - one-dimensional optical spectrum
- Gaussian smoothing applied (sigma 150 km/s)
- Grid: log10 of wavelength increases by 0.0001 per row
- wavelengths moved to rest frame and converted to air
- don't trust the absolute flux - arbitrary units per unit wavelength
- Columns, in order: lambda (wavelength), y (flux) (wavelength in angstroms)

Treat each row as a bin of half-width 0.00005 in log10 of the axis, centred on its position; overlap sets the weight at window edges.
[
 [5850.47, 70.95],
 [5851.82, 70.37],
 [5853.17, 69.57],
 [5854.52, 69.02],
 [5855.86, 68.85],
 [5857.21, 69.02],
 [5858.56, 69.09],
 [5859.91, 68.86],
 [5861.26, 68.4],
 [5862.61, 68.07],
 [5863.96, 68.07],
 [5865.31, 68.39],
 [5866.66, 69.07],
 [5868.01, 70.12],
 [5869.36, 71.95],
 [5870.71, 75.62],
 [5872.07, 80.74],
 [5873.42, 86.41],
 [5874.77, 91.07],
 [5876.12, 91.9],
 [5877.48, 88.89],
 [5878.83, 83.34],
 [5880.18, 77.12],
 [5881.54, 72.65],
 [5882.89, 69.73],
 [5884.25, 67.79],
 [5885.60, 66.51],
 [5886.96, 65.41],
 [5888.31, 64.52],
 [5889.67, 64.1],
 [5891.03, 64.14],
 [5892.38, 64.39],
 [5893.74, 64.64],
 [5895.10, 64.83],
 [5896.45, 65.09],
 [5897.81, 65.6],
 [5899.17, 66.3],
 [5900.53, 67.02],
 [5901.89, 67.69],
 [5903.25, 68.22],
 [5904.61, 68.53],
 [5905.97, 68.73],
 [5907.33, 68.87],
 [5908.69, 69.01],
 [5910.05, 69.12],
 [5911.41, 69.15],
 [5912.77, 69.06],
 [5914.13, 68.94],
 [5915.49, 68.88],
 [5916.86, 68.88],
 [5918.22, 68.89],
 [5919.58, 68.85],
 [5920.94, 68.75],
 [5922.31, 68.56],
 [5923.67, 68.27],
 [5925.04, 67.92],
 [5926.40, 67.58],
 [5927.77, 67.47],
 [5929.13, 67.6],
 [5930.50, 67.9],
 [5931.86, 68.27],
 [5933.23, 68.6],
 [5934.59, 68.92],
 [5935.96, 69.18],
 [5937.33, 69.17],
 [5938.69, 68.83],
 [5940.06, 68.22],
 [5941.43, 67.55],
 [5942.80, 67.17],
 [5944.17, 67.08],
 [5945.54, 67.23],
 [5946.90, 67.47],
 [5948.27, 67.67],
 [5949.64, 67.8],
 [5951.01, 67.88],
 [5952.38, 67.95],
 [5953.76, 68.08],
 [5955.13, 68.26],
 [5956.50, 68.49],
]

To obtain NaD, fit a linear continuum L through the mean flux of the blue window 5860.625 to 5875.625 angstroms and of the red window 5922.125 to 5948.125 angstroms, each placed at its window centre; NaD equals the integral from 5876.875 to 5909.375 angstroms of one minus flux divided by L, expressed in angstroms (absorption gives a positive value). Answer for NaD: 1.5 angstroms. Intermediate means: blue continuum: 74.6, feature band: 68.8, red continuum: 68.1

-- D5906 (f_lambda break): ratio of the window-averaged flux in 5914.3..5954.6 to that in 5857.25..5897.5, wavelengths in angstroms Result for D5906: 0.95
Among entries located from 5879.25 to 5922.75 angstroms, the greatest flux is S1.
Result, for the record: 77.12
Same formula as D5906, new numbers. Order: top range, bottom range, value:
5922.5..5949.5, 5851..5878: 0.92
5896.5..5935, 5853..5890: 0.93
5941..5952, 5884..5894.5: 1.04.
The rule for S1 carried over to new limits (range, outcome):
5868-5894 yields 91.9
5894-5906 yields 68.73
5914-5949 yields 69.18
